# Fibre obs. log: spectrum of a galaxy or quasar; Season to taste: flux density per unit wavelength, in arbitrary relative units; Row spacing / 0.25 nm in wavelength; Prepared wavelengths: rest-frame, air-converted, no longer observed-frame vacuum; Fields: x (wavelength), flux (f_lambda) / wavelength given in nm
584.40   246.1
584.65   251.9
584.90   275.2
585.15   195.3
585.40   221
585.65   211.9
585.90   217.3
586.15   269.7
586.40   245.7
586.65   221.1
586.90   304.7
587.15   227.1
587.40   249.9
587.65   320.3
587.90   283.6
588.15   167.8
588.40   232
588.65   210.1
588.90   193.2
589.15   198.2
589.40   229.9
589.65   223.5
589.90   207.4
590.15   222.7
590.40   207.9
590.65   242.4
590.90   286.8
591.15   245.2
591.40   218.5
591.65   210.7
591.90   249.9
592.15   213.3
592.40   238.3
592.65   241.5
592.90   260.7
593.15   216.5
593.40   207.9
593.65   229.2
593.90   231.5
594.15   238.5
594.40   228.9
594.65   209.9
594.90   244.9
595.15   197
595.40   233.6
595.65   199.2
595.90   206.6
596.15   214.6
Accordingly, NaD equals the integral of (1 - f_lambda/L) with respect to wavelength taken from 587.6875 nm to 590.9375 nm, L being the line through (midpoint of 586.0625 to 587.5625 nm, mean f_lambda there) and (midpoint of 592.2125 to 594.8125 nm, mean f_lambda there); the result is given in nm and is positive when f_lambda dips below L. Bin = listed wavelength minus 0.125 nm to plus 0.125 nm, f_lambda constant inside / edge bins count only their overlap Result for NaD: 0.28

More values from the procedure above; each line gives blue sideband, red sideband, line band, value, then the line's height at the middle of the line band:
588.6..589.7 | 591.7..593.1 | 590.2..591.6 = -0.08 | 225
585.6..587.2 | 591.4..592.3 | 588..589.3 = 0.19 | 236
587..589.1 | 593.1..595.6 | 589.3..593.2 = -0.06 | 229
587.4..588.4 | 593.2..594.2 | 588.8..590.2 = 0.19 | 245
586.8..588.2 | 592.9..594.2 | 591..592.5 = 0.05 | 238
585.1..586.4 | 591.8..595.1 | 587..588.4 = -0.13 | 228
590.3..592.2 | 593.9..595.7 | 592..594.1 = -0.01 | 229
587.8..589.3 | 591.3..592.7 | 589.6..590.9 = -0.04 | 221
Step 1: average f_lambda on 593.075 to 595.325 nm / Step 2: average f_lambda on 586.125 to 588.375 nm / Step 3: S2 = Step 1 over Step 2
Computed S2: 0.88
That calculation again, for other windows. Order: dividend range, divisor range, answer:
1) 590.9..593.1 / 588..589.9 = 1.14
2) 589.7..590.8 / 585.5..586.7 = 0.95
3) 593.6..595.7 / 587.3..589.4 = 0.97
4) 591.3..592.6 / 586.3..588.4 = 0.90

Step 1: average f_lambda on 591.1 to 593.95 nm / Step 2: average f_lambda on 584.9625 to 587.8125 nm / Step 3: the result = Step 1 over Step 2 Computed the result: 0.94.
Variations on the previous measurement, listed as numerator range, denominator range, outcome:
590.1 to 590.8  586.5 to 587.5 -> 0.90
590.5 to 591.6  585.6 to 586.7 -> 1.04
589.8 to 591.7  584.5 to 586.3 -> 0.98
